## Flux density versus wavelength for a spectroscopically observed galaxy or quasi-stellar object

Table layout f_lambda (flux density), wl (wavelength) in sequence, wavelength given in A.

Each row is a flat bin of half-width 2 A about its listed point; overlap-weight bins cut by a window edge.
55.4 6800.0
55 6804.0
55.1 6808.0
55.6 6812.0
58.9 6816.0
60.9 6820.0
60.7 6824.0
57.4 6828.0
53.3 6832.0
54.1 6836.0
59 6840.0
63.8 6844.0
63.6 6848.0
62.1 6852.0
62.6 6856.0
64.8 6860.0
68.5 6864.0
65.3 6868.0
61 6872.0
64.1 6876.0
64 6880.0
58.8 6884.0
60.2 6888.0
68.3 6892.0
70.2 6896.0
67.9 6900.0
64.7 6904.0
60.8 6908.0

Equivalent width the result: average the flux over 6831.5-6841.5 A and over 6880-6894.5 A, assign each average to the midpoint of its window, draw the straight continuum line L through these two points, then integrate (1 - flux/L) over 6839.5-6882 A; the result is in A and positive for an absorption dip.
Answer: -3.3 A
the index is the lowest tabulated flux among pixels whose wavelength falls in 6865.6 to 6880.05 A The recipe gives 61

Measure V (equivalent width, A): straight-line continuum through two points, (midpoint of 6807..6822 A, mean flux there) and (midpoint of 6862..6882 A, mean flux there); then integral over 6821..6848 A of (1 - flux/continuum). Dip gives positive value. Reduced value 0.7 A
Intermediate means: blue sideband 57.8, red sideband 64.6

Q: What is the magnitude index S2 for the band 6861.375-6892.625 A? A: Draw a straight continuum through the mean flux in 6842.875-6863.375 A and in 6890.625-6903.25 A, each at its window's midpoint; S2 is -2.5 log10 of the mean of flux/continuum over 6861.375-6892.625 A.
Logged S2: 0.04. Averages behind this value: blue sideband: 63.7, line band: 63.6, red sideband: 68.4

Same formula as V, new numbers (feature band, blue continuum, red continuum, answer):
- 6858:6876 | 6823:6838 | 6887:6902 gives -0.71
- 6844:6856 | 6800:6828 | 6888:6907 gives -0.30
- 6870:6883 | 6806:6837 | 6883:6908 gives 0.05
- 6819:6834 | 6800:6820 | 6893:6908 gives 0.12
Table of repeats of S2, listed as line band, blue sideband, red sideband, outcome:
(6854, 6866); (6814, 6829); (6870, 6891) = -0.07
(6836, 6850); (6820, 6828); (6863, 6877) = 0.01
